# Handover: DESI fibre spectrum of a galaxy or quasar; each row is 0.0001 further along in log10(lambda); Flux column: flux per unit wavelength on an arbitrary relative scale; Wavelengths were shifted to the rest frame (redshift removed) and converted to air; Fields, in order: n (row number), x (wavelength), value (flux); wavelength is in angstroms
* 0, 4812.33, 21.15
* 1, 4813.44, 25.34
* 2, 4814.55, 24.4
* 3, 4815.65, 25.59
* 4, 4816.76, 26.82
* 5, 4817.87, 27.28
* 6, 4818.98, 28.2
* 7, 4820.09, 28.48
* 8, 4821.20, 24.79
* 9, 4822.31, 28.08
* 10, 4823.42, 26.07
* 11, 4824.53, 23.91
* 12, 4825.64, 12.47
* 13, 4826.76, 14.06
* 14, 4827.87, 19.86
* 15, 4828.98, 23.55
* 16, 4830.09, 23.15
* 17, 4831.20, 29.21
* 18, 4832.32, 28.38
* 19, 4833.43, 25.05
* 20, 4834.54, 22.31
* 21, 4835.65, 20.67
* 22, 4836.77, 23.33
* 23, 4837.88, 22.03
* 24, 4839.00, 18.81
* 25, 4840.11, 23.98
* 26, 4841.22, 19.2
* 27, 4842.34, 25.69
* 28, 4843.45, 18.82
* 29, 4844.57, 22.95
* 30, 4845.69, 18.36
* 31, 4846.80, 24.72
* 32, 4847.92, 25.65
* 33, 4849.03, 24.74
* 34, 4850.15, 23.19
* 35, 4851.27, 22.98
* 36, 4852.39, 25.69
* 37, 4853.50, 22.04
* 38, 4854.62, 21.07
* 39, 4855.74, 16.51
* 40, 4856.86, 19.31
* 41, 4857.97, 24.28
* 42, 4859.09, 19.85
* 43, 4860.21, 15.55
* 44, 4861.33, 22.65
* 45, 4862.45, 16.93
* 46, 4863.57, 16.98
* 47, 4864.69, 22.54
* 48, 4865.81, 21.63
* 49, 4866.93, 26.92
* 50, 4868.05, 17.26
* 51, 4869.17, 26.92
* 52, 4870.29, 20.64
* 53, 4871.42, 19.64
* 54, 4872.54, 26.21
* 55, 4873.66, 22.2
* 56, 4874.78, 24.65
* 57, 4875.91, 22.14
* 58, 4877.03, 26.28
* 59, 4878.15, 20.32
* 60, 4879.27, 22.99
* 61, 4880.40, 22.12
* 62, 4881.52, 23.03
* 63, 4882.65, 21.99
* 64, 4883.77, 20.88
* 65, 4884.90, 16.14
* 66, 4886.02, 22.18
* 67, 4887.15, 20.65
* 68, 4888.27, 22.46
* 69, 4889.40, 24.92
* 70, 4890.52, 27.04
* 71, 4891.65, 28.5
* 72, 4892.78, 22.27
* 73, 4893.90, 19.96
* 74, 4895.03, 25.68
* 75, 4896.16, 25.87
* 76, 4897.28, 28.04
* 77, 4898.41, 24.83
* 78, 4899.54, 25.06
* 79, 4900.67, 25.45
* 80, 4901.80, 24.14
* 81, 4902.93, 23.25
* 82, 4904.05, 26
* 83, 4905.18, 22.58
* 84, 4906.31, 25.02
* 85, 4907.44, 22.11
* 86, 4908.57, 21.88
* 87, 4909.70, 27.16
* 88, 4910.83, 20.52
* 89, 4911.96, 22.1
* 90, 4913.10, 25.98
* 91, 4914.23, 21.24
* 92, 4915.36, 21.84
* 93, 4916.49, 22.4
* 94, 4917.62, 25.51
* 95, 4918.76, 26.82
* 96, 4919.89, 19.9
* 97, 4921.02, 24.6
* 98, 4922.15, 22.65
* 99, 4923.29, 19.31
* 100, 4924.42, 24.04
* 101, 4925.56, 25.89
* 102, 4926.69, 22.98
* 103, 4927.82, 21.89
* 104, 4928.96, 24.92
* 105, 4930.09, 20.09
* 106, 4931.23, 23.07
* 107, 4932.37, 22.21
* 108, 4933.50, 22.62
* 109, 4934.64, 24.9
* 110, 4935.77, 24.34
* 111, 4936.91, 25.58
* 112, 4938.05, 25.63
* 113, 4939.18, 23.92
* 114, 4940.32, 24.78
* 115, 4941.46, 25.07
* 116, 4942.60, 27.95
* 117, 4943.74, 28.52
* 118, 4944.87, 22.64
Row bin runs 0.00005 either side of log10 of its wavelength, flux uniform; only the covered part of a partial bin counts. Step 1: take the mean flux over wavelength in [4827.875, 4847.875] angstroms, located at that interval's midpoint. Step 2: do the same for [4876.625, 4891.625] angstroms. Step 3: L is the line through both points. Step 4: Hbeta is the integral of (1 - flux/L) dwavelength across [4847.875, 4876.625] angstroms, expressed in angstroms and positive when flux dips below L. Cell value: 1.2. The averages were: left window 22.9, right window 22.6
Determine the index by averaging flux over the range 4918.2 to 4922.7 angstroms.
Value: 23.5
